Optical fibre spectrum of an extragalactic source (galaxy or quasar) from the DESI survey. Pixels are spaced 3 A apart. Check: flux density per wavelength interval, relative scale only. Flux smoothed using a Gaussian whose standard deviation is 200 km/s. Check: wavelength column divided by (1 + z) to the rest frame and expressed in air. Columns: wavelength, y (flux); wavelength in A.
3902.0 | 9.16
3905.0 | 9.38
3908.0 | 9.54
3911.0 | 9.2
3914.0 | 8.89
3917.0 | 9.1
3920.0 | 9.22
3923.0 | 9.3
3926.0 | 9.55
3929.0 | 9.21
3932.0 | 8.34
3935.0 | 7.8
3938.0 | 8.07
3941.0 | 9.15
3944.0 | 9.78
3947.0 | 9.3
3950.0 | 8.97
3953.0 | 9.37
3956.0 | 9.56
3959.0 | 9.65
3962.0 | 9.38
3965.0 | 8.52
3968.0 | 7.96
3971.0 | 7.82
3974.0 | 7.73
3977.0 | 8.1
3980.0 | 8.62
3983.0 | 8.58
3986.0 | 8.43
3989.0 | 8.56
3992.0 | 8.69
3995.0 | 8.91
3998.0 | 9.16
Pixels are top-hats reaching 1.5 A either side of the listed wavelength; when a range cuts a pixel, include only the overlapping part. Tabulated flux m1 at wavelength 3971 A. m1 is 7.82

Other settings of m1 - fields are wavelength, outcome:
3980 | 8.62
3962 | 9.38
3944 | 9.78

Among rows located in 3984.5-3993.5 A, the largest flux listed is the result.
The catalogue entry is 8.69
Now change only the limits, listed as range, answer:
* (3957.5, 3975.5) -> 9.65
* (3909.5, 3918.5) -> 9.2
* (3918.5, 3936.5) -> 9.55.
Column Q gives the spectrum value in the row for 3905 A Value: 9.38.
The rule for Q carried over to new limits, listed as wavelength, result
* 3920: 9.22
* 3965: 8.52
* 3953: 9.37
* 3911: 9.2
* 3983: 8.58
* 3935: 7.8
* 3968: 7.96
